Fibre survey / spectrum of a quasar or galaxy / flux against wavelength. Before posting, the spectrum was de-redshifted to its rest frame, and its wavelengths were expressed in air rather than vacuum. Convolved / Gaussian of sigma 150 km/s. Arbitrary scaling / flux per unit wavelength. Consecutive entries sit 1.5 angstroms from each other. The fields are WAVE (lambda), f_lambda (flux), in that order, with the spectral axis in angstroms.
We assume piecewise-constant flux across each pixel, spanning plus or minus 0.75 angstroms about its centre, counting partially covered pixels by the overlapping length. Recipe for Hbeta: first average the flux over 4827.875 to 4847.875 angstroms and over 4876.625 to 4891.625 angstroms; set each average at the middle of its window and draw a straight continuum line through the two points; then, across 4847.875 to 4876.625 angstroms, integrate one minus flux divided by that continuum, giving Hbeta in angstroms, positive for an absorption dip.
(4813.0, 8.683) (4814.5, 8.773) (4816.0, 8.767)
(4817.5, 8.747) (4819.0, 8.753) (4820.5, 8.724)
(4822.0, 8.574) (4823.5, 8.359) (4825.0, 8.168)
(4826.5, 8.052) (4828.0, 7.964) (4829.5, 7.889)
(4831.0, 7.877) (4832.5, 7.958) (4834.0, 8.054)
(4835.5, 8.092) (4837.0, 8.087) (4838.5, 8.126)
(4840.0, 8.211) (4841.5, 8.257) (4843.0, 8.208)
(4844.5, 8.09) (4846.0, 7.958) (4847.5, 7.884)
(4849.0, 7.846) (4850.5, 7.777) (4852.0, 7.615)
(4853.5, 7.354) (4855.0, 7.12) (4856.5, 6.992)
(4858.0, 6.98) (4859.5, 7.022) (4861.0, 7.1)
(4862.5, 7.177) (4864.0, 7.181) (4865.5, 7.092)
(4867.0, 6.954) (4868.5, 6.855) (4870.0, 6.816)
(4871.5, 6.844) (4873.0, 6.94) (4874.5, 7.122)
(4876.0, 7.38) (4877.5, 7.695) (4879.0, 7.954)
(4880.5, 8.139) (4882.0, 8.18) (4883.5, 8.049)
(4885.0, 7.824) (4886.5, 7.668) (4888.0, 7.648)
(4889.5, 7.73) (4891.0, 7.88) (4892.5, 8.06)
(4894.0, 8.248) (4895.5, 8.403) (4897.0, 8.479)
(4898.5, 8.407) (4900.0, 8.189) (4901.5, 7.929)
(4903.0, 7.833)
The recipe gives 2.8 angstroms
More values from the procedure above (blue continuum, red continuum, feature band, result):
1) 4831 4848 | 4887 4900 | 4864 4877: 1.7 angstroms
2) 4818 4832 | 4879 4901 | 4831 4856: 0.9 angstroms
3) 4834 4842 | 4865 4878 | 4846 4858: 0.3 angstroms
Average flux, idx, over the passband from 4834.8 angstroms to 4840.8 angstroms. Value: 8.13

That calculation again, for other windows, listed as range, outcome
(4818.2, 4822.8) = 8.68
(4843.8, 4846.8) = 8.02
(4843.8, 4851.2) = 7.91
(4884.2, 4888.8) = 7.72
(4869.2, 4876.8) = 7.02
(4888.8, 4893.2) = 7.89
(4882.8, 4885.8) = 7.93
